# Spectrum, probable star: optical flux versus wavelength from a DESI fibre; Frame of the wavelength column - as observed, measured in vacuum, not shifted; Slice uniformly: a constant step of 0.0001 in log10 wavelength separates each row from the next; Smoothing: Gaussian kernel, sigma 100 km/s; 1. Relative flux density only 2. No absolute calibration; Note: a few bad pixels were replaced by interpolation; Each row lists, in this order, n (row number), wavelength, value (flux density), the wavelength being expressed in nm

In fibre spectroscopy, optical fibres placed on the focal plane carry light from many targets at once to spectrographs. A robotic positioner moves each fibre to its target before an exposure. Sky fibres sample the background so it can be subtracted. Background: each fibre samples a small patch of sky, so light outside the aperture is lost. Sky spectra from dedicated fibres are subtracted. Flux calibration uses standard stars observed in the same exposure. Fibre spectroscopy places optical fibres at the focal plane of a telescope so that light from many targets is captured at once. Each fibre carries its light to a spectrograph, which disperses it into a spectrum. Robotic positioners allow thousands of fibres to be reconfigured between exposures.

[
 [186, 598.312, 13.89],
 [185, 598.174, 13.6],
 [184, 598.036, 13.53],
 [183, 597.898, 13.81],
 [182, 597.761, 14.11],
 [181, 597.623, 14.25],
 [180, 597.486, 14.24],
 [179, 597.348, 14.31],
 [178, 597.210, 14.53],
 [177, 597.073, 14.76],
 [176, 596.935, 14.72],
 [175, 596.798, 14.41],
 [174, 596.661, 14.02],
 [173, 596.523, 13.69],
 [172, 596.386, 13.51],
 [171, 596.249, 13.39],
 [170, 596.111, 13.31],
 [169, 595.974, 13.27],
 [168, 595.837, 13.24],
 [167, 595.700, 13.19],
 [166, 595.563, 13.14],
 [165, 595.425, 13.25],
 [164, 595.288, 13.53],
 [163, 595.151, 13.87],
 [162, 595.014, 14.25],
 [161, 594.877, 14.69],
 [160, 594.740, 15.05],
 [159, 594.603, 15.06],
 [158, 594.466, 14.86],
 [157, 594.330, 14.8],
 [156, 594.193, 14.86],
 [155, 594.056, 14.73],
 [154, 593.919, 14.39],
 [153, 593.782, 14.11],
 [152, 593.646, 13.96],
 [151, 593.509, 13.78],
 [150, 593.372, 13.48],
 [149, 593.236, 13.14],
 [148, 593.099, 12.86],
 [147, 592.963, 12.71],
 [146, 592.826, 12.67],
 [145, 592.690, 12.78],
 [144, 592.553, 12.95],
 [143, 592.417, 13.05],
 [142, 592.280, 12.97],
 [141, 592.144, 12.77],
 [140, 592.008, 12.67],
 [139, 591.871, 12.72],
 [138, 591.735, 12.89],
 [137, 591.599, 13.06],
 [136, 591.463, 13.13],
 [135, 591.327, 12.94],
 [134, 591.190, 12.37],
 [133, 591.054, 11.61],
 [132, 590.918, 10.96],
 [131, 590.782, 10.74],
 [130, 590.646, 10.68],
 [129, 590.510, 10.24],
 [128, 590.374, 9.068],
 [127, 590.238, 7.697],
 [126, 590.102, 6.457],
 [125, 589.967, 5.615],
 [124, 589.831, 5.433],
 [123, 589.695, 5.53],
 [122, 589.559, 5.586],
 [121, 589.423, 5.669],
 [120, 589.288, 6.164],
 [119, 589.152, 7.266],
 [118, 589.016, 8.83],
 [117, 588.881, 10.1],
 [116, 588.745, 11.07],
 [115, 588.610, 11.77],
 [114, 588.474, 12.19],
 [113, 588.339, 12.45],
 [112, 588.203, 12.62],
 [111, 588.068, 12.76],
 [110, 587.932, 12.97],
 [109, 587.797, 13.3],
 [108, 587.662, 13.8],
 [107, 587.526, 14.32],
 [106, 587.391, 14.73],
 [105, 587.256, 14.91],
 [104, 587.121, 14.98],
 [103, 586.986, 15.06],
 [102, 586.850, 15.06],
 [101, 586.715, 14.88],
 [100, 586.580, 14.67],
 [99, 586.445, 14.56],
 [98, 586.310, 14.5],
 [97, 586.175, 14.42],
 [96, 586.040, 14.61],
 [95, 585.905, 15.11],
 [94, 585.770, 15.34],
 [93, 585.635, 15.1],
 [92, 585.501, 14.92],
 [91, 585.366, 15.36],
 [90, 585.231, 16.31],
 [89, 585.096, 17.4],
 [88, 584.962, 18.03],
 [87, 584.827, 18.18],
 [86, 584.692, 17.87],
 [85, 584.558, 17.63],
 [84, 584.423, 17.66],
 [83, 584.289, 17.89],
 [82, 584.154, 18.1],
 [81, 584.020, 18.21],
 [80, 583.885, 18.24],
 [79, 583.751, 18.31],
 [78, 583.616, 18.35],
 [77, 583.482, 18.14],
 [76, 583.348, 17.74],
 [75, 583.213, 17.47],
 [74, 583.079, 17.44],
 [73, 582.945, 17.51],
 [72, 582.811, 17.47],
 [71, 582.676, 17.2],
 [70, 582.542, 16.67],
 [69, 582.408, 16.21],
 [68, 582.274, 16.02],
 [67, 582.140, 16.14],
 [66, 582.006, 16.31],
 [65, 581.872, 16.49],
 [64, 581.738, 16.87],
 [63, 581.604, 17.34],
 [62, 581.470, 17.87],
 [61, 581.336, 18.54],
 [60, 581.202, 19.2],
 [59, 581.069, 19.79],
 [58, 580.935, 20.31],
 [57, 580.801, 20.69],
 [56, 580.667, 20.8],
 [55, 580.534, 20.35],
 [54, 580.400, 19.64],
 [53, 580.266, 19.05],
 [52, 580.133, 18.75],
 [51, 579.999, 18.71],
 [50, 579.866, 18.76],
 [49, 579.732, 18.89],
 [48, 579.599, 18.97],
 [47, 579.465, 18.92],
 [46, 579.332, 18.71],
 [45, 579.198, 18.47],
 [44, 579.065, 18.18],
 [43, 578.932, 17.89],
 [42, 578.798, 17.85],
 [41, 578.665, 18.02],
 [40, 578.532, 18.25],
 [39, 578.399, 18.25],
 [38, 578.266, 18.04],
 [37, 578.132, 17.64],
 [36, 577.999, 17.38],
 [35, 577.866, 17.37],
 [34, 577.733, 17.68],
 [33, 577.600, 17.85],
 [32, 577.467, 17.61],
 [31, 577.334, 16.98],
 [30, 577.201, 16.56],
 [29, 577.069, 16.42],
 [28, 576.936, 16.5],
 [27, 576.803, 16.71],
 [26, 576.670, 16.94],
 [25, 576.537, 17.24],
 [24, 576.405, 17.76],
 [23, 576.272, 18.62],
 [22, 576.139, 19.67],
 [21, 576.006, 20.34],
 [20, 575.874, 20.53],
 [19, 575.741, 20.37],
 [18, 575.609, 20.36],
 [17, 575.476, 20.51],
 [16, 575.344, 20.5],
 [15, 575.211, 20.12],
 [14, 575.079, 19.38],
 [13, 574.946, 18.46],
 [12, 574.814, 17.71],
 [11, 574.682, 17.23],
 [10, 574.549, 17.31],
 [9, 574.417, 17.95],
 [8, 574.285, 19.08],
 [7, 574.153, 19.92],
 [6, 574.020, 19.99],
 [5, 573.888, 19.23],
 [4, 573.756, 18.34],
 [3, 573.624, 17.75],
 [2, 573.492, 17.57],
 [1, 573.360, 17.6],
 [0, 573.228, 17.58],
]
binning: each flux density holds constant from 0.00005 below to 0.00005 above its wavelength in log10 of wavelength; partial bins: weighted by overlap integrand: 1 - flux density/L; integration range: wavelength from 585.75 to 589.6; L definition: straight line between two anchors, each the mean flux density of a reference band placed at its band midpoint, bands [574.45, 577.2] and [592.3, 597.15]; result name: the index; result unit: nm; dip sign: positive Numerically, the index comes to 0.76 nm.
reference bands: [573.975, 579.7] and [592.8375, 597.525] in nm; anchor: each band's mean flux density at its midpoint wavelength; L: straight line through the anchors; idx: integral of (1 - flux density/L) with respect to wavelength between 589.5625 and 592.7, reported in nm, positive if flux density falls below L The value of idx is 0.89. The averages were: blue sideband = 18.4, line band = 10.7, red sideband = 14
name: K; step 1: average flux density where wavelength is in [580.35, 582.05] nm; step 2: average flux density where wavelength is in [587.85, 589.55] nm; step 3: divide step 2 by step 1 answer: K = 0.5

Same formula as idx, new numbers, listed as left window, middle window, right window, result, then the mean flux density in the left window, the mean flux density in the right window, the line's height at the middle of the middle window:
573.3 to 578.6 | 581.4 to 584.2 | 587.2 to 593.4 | -0.46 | 18.3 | 11.1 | 14.9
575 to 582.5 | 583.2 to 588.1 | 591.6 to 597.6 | 0.12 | 18.4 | 13.7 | 16.4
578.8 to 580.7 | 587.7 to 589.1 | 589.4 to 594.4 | 0.19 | 18.9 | 11.5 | 13.7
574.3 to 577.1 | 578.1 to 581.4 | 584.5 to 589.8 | -0.44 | 18.6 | 13.3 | 16.7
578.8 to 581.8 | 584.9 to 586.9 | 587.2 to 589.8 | -0.30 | 18.9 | 10.7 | 13.3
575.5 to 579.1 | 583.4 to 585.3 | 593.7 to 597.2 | -0.16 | 18.1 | 14.1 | 16.5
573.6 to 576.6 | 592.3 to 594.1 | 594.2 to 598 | 0.16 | 19.1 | 14.1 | 14.8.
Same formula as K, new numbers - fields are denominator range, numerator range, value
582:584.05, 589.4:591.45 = 0.51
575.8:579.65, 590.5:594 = 0.71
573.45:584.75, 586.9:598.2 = 0.68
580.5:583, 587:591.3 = 0.58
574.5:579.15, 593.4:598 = 0.77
